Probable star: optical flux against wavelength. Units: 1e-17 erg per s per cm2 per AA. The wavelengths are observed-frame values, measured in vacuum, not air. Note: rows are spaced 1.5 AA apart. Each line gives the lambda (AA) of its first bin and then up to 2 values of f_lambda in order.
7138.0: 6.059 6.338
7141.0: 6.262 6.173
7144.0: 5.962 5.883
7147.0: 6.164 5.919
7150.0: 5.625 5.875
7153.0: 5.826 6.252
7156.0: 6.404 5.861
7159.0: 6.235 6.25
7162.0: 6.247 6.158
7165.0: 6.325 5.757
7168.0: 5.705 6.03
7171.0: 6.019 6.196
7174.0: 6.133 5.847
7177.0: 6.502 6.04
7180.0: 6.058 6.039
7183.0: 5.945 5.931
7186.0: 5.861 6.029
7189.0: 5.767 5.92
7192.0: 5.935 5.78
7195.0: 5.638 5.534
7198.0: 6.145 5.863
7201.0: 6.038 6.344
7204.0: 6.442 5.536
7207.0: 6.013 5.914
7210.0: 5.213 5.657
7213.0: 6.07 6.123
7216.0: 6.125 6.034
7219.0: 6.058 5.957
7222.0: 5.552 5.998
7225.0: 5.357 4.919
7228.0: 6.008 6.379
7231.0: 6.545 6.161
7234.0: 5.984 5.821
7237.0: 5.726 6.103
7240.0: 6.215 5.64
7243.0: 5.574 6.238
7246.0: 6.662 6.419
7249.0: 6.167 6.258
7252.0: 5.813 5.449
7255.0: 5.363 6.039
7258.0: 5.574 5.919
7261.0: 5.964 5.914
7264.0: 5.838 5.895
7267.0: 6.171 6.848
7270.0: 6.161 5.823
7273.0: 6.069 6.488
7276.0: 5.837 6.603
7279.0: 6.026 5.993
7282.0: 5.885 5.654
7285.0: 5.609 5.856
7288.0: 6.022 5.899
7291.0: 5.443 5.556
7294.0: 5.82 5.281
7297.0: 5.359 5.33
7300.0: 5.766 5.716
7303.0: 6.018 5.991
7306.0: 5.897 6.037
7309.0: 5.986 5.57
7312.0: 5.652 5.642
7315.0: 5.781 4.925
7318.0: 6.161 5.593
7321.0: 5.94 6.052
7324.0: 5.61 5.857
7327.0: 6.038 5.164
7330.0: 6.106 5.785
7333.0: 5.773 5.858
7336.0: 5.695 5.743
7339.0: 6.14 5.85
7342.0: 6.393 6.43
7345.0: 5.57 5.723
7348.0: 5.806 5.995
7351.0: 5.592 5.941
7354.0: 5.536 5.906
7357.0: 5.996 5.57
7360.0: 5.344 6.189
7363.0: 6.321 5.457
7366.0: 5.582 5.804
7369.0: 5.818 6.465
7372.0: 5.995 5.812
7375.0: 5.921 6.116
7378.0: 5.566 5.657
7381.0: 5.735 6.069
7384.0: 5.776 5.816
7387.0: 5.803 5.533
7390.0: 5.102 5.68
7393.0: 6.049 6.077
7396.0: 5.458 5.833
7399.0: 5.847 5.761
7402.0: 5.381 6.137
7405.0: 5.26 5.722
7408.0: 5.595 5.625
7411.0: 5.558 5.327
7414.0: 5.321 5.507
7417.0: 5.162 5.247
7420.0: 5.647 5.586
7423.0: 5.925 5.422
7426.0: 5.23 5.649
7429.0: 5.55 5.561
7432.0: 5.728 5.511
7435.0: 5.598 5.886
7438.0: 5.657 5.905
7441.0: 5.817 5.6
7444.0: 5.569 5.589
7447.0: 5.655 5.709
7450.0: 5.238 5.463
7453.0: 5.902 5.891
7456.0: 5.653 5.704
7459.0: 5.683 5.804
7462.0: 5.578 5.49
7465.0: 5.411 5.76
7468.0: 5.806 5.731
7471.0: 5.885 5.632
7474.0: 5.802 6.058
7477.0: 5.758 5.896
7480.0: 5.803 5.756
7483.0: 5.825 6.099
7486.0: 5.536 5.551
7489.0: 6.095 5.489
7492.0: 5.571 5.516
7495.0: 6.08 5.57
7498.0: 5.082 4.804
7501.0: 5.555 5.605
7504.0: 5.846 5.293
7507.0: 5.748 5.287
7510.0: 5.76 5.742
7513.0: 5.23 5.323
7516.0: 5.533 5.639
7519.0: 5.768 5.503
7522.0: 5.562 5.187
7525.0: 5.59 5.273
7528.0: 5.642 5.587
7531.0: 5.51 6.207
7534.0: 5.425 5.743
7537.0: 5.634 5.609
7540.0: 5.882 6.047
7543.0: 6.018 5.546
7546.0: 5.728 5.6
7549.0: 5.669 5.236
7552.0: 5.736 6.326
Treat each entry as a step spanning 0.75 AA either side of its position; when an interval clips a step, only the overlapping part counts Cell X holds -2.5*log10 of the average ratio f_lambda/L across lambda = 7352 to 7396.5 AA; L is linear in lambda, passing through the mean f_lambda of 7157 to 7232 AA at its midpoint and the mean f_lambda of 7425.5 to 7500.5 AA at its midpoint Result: -0.01 mag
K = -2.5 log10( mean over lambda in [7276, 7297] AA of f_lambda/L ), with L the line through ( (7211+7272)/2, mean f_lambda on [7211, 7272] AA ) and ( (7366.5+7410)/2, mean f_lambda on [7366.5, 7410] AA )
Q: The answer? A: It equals 0.02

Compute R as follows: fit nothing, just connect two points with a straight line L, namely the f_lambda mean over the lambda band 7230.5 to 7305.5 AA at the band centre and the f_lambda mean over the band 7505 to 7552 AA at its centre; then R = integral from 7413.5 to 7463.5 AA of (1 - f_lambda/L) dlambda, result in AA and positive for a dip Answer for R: 1.0 AA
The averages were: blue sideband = 5.93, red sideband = 5.6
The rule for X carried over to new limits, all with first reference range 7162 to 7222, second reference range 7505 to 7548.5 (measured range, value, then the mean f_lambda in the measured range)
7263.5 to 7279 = -0.052 mag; 6.17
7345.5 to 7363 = -0.002 mag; 5.8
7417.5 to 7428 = 0.039 mag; 5.52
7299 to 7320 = 0.014 mag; 5.76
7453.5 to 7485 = -0.017 mag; 5.76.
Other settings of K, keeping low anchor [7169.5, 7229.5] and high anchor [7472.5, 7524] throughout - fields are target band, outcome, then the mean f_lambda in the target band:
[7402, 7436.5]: 0.029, 5.54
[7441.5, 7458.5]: 0.005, 5.64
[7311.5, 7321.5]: 0.026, 5.66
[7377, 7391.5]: 0.010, 5.68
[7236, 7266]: -0.013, 5.94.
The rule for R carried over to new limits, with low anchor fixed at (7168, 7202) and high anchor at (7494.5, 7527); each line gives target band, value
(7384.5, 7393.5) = 0.0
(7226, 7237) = -0.2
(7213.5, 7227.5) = 0.3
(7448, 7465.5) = -0.2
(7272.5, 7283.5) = -0.5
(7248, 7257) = 0.0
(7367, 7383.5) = -0.6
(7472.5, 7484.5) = -0.7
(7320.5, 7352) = -0.6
